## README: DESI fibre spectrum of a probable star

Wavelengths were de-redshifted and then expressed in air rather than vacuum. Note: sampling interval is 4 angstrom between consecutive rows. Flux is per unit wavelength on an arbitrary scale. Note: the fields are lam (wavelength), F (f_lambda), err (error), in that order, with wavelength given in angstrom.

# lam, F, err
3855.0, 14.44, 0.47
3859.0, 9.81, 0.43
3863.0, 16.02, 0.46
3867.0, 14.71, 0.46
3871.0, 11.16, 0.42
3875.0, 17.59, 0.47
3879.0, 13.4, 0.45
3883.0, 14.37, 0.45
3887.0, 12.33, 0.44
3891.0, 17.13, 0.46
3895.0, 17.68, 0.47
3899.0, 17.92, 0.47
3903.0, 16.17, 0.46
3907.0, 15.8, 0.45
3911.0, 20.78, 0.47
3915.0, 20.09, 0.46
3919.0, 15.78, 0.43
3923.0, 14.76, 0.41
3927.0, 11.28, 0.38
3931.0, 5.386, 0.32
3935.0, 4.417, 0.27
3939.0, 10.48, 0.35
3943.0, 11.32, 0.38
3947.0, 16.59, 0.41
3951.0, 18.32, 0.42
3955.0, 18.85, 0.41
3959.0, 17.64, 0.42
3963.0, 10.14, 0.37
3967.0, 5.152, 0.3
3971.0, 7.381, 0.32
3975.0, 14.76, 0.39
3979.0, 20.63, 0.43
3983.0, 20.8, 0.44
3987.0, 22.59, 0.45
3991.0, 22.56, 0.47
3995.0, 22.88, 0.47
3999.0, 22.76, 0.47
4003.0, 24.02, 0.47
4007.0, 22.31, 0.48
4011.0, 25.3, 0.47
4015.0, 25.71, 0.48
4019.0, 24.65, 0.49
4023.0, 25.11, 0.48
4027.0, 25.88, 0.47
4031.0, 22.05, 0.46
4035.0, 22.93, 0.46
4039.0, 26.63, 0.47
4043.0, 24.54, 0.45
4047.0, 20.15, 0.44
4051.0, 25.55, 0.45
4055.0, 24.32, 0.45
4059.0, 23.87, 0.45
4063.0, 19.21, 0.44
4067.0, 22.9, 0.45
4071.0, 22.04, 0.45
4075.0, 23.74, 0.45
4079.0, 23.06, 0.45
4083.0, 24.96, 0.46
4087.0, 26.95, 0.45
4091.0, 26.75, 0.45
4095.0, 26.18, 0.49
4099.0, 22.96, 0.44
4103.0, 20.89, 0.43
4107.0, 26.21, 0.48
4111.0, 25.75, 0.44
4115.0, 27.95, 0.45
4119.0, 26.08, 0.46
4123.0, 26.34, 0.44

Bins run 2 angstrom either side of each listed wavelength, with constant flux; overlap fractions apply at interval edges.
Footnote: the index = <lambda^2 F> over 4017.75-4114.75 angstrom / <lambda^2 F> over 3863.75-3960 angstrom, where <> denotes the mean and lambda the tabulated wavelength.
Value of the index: 1.77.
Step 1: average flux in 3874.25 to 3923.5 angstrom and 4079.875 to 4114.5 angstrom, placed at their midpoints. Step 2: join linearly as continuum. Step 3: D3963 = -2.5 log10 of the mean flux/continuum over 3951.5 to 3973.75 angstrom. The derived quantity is 0.474 mag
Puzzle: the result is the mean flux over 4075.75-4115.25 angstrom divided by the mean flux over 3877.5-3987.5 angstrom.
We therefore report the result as 1.7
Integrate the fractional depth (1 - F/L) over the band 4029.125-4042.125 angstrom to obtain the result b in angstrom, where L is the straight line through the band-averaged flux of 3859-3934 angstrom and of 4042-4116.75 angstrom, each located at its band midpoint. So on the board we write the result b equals -1.22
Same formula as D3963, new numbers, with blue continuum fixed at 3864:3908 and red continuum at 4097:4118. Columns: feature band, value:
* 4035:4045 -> -0.146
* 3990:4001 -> -0.140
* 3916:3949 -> 0.439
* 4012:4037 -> -0.152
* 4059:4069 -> 0.064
